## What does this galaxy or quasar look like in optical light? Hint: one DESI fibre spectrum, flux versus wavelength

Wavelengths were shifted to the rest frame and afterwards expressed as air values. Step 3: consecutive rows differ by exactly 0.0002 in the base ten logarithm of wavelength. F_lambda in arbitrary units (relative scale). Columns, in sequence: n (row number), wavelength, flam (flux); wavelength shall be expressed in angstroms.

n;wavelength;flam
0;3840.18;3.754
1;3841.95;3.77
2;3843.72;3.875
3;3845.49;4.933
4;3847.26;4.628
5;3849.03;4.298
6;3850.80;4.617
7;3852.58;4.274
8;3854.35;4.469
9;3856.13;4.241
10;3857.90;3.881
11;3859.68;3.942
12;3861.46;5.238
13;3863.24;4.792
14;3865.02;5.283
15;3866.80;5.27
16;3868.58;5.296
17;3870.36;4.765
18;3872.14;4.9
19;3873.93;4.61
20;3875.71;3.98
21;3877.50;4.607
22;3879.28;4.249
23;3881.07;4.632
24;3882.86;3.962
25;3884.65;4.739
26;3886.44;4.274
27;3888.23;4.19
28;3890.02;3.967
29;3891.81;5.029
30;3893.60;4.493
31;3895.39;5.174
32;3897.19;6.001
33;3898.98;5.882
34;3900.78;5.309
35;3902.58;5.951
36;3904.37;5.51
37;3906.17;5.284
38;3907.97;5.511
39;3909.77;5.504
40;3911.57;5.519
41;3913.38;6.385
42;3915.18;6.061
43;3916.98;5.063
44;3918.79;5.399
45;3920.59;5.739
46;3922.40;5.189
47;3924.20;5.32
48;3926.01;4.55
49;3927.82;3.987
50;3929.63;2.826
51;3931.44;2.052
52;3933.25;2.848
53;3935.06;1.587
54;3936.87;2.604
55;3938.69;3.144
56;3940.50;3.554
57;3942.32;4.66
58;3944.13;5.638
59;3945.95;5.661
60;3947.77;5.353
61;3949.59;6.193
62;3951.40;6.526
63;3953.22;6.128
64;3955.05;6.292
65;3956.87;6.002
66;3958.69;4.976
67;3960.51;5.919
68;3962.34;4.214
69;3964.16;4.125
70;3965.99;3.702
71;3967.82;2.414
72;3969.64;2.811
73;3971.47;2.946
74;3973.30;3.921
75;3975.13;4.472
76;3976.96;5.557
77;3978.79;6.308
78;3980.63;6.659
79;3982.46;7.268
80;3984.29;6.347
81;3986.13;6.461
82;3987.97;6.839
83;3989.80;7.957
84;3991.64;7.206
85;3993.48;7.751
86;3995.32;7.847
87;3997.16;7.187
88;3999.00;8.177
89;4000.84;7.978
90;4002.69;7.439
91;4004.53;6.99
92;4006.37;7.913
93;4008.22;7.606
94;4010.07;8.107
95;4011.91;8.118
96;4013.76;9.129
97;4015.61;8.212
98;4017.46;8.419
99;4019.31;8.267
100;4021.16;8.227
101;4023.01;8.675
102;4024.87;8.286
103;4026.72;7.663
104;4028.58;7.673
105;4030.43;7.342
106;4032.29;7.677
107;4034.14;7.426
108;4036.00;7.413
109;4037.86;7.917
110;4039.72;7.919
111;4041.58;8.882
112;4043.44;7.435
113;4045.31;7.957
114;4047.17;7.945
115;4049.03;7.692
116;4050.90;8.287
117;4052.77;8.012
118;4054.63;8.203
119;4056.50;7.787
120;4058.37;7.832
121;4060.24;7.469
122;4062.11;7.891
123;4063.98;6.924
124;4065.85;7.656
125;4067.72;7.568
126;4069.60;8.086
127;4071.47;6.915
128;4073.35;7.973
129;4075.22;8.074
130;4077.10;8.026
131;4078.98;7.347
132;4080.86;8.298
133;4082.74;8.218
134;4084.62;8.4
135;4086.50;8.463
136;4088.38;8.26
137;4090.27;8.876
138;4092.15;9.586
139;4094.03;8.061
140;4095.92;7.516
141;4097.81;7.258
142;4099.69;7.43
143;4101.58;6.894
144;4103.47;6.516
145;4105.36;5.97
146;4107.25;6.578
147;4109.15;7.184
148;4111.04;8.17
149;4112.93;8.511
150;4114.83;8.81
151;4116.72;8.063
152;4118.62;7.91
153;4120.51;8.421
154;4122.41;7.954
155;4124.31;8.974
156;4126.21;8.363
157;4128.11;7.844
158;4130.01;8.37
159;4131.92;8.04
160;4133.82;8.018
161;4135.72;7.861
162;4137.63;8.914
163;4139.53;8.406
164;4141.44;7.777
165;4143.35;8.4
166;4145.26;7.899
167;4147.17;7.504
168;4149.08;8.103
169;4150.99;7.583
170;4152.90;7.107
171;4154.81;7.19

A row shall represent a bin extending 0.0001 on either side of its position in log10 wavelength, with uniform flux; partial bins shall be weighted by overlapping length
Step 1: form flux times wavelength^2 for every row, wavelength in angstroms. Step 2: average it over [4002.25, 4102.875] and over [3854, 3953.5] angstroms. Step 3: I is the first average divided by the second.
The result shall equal 1.79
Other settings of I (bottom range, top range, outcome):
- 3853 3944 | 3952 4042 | 1.54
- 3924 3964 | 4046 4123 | 1.85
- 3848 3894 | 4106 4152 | 2.02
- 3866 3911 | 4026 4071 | 1.71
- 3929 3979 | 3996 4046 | 1.88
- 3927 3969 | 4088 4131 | 1.96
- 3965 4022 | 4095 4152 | 1.24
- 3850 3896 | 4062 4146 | 1.95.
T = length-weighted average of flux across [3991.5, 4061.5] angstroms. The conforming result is 7.9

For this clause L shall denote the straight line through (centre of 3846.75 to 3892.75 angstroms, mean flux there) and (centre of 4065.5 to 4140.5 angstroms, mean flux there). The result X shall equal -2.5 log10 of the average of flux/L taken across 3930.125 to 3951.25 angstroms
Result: 0.36 mag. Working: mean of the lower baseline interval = 4.54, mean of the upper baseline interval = 7.95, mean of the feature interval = 4.01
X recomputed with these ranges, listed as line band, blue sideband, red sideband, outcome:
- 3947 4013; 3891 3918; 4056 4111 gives 0.050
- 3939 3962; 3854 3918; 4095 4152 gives 0.051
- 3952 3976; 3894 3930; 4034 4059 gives 0.370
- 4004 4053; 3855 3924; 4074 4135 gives -0.157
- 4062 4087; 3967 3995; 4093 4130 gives -0.097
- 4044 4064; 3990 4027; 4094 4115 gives -0.026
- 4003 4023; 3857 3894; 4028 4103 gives -0.167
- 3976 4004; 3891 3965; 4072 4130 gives -0.181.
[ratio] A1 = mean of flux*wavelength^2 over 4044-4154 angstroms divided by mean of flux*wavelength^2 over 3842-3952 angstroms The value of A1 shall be 1.9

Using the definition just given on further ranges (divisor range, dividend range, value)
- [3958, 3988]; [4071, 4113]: 1.66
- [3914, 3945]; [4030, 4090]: 2.03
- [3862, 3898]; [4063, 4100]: 1.87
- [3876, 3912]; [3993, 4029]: 1.71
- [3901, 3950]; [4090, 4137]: 1.84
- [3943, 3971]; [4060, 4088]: 1.66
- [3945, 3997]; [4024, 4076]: 1.43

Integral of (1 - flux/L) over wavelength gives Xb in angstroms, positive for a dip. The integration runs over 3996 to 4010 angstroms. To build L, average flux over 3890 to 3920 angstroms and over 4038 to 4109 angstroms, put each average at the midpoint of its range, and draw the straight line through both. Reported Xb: -1.7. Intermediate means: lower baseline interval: 5.46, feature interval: 7.65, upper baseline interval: 7.78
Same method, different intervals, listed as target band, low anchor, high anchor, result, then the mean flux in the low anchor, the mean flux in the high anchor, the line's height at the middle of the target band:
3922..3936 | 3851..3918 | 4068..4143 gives 5.2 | 4.92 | 7.96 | 5.54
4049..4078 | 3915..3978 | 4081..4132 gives -3.2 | 4.48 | 7.95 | 7.02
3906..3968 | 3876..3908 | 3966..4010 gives 8.8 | 4.9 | 6.33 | 5.57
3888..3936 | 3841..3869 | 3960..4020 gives 4.5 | 4.54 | 6.5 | 5.36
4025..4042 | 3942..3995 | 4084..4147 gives -2.9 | 5.57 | 7.98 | 6.63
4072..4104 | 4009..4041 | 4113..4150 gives 0.7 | 8.04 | 8.2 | 8.13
